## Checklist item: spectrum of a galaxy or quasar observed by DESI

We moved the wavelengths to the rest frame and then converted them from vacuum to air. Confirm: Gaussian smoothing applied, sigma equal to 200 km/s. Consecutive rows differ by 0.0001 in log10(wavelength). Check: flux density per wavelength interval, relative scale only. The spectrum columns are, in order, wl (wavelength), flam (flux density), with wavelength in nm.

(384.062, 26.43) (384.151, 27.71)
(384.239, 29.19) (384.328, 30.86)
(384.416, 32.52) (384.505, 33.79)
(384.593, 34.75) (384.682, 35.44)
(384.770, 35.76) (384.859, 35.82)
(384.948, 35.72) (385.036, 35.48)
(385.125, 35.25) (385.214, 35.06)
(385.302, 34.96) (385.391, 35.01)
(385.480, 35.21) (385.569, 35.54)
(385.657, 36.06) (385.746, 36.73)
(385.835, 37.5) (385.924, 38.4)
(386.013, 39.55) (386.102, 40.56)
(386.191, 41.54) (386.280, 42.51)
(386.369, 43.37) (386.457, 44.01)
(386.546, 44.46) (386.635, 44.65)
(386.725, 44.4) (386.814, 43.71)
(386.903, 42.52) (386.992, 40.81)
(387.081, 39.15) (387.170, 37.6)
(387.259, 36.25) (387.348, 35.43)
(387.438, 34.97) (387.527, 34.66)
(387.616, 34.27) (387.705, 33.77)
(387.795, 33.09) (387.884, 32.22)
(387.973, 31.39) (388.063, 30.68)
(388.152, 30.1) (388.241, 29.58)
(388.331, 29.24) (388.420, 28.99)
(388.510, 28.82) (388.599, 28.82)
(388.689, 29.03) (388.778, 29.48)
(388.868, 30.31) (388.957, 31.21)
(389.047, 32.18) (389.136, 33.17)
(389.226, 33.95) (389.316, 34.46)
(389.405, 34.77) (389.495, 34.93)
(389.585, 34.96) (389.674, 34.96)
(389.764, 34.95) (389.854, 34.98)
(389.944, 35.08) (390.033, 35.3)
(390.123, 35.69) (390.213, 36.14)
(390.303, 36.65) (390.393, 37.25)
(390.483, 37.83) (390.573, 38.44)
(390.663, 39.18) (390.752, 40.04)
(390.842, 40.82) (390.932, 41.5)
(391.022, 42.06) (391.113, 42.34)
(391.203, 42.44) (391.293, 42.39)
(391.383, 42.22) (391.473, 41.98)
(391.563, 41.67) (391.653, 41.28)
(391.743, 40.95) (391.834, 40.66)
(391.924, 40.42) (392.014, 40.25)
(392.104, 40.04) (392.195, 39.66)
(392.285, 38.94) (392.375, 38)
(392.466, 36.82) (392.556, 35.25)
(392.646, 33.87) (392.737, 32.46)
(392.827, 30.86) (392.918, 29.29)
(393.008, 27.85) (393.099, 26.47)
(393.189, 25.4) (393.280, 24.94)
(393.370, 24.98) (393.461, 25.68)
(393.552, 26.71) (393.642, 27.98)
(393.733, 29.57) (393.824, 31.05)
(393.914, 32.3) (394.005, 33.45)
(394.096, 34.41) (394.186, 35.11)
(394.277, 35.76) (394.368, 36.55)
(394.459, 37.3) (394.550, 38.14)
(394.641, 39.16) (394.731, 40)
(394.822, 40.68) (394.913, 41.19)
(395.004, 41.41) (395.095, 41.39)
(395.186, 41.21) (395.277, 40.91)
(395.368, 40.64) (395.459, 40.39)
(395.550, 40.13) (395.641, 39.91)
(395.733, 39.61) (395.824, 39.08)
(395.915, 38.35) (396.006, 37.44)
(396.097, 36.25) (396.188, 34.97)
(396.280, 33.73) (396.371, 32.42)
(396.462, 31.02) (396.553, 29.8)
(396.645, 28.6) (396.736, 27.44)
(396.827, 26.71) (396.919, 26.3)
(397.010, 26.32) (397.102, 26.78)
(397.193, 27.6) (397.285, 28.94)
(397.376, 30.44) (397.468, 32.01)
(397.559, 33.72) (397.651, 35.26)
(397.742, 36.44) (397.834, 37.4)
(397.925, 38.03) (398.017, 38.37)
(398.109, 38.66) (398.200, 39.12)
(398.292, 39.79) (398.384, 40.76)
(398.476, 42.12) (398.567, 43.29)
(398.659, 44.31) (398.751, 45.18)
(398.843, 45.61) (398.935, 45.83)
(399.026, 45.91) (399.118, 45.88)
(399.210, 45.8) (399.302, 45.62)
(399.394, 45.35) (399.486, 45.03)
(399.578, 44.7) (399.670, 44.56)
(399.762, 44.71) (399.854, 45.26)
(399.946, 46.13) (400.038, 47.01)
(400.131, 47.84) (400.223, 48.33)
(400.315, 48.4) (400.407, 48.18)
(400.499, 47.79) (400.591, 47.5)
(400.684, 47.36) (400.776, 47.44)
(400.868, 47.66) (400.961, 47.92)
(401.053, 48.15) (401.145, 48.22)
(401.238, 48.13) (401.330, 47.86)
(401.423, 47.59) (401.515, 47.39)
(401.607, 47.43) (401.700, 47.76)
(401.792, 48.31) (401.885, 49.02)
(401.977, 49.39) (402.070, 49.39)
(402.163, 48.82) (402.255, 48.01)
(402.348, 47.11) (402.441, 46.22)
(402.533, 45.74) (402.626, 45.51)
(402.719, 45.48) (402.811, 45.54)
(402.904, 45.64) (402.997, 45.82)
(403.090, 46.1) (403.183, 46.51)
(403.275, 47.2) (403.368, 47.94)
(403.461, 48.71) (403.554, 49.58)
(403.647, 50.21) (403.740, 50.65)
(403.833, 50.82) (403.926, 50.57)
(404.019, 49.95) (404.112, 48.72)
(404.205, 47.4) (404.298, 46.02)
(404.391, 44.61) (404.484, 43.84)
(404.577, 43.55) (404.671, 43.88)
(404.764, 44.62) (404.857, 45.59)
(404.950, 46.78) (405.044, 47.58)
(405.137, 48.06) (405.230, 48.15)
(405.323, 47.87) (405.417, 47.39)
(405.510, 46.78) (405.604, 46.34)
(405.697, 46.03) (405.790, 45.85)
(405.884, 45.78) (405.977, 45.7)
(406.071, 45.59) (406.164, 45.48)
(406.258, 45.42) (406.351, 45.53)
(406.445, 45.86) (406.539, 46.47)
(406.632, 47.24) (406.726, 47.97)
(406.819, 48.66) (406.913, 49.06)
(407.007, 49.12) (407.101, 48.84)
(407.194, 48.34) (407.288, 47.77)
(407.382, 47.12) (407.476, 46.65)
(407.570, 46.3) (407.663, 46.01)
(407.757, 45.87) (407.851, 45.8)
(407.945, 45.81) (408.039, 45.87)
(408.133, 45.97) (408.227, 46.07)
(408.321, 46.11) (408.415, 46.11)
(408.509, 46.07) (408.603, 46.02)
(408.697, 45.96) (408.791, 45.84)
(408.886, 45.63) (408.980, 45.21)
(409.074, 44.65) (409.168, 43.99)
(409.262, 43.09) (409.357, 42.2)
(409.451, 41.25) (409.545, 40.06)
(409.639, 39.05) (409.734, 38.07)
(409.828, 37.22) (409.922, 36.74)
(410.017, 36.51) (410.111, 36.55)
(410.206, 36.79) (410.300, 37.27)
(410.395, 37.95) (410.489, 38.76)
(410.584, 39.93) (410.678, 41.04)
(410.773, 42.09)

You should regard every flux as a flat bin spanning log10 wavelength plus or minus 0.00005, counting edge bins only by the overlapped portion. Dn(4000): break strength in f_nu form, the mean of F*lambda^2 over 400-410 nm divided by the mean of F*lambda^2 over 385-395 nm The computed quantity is 1.4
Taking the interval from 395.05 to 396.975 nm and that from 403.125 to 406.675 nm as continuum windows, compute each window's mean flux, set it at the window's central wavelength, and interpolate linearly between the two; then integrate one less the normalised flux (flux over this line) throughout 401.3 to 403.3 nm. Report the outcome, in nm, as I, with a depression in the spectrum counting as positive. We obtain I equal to -0.17 nm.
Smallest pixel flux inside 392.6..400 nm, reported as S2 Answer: 24.94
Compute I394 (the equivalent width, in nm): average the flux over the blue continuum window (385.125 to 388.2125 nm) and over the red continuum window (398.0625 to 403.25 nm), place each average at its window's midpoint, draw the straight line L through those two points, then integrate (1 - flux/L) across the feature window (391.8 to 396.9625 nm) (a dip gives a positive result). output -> 0.93 nm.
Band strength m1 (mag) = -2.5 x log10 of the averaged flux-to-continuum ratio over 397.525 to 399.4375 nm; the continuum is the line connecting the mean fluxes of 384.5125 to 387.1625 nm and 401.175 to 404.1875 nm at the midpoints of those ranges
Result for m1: 0.10 mag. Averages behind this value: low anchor 38.7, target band 41.6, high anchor 47.9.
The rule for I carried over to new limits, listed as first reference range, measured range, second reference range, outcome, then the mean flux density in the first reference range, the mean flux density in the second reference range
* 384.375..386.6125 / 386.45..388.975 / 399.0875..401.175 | 0.26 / 37.5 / 46.7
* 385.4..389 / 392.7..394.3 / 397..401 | 0.39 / 36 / 42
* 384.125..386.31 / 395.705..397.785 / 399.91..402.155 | 0.58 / 35.7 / 47.9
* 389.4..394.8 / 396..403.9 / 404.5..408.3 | -0.15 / 35.9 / 46.5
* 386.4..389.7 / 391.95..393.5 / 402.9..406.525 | 0.23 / 34.8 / 46.9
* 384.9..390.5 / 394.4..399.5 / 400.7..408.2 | 0.52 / 35.7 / 47.1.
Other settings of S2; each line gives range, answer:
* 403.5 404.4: 44.61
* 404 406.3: 43.55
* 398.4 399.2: 42.12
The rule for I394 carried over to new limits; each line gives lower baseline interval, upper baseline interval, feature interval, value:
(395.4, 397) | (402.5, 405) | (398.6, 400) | -0.212 nm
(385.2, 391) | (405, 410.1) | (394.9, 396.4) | 0.032 nm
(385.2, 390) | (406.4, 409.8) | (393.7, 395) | 0.087 nm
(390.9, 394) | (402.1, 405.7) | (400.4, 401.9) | -0.123 nm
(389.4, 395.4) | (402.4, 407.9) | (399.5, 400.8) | -0.120 nm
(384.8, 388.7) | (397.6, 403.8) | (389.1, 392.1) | 0.048 nm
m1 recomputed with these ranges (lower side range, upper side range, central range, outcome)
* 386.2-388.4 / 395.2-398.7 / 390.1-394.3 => 0.02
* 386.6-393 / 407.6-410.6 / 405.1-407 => -0.13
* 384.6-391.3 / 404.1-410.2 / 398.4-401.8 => -0.11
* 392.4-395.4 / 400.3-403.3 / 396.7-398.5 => 0.20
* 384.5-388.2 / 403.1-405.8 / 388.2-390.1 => 0.20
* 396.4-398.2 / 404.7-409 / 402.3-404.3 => -0.16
